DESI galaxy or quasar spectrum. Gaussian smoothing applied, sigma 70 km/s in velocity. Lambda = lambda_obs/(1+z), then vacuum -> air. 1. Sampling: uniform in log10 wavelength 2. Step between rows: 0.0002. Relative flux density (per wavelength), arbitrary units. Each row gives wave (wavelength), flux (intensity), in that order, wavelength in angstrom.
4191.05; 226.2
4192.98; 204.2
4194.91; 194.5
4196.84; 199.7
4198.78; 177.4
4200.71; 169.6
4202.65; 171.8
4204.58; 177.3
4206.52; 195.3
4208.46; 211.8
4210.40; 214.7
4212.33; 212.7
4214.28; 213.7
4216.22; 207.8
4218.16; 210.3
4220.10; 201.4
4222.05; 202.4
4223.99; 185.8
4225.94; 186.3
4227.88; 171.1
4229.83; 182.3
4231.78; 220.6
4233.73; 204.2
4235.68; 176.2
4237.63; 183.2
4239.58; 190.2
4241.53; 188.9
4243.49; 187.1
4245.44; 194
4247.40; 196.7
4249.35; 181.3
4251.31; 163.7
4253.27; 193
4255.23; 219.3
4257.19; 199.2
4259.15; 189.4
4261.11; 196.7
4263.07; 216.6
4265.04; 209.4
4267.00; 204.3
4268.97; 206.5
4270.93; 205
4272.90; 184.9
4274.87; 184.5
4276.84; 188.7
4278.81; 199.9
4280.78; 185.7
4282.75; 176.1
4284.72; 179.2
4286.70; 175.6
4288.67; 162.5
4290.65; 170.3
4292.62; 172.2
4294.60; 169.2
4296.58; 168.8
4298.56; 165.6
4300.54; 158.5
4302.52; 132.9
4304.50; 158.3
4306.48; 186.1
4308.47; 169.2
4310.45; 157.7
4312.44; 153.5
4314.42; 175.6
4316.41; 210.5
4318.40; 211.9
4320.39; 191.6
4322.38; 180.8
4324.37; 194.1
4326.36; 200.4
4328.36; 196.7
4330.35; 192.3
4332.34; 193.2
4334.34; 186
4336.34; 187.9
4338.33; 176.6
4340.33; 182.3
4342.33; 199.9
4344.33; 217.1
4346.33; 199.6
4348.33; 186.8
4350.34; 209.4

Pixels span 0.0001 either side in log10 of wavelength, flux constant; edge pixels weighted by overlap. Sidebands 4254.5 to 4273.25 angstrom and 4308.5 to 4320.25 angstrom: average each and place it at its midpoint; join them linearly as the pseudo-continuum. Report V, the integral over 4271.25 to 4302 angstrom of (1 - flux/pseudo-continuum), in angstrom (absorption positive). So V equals 2.8 angstrom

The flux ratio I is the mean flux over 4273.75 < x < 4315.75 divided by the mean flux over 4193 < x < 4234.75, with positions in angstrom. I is 0.87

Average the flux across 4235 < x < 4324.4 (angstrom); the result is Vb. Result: 184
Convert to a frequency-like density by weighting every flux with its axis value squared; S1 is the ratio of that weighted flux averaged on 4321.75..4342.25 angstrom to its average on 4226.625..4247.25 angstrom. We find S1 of 1.0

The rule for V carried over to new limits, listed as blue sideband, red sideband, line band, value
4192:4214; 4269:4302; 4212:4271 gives -3.1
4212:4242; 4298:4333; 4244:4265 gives -0.5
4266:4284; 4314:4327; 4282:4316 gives 4.7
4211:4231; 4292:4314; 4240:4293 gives -3.5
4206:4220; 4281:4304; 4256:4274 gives -2.0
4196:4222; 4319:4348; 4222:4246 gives 0.8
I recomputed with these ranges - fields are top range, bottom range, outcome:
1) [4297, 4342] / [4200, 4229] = 0.92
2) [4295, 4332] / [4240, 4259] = 0.93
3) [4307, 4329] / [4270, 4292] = 1.01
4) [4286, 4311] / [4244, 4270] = 0.84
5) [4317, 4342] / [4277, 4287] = 1.04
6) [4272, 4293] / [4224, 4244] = 0.95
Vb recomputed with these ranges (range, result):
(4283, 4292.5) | 172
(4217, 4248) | 193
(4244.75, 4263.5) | 194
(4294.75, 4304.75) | 158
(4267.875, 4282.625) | 193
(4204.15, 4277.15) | 196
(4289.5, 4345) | 180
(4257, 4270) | 203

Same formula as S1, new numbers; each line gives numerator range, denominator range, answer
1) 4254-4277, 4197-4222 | 1.04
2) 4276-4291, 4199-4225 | 0.94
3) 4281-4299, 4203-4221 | 0.87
